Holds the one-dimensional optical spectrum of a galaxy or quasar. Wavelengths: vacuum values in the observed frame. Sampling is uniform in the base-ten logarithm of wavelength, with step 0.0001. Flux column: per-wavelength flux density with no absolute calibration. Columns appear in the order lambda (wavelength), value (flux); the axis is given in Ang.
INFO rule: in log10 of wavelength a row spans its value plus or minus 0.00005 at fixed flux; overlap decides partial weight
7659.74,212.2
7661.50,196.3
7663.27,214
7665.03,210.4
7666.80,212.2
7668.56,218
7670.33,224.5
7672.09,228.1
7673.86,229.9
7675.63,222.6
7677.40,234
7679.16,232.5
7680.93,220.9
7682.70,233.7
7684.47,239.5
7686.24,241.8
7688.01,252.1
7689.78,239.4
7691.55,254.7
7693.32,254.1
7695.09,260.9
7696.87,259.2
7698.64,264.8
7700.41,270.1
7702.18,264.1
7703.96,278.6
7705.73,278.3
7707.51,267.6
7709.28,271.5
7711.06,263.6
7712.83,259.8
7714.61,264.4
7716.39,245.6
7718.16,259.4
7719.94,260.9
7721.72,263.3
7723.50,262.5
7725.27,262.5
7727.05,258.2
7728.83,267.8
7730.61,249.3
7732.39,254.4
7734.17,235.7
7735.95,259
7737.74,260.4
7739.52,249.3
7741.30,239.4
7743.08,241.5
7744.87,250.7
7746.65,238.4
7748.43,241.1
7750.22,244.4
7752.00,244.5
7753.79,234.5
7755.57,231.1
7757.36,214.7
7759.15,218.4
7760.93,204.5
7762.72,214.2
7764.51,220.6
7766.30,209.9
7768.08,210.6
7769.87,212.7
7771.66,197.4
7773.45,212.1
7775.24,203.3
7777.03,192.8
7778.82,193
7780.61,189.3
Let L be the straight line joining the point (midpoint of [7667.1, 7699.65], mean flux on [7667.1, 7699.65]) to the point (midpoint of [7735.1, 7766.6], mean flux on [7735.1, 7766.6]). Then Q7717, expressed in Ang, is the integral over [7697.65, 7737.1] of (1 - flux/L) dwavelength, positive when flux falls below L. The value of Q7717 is -4.2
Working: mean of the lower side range 239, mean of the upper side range 235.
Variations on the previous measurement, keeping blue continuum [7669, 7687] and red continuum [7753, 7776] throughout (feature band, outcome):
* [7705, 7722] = -3.01 Ang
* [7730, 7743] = -1.76 Ang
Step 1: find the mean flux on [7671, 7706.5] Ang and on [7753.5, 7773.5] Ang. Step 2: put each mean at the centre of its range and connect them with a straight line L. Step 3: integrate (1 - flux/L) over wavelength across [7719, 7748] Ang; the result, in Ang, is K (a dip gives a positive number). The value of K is -3.20 Ang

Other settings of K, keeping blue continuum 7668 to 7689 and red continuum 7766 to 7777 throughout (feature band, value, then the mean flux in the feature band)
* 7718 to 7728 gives -1.9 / 261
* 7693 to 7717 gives -4.3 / 265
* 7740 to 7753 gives -1.8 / 243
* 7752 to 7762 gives -0.6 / 223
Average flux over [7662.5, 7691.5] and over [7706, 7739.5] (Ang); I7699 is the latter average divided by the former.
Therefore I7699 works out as 1.13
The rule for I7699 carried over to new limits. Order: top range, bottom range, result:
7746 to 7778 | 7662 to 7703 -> 0.92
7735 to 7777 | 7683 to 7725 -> 0.88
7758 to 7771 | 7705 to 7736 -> 0.82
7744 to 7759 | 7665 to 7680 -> 1.05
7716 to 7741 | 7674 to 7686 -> 1.11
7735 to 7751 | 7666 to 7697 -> 1.05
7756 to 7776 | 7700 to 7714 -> 0.79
